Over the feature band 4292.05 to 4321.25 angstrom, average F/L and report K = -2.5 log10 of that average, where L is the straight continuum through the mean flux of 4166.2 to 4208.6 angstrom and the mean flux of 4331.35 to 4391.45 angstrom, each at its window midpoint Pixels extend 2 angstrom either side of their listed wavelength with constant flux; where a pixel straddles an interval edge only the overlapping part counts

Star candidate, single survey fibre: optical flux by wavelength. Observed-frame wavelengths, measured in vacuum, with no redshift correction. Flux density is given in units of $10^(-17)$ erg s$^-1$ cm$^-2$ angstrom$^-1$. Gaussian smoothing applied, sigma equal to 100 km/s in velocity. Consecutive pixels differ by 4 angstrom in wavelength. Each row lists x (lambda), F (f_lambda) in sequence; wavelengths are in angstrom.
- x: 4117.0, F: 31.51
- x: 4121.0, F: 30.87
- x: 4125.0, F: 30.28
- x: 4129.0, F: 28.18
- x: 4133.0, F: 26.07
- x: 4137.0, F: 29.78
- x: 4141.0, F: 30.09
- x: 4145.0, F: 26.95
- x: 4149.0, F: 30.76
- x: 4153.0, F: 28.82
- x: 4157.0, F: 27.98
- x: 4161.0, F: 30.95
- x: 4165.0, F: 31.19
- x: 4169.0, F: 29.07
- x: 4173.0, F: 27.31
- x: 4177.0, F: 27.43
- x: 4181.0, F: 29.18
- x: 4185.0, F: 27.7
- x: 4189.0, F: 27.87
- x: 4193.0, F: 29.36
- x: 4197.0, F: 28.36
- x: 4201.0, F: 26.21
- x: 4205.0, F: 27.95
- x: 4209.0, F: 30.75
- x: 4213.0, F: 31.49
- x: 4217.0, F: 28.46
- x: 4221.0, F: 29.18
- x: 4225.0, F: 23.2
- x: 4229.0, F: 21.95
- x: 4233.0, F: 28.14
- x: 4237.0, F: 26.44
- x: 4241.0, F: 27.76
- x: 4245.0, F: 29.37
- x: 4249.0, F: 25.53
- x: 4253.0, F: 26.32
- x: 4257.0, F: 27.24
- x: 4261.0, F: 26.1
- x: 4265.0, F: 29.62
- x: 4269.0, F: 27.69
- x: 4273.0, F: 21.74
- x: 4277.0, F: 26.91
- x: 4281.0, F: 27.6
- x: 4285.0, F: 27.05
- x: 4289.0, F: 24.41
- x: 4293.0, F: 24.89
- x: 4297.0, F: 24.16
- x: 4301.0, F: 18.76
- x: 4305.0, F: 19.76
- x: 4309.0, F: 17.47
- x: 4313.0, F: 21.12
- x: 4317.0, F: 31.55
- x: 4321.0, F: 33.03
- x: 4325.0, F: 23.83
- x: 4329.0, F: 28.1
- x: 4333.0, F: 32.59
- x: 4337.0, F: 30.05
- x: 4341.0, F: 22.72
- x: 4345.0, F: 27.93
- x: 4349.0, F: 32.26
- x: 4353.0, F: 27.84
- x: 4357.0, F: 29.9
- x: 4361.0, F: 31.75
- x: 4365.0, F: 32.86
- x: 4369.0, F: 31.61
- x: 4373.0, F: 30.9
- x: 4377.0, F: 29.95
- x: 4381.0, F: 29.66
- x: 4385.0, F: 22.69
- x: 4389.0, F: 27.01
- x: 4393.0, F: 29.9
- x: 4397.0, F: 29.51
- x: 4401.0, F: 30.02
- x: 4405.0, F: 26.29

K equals 0.24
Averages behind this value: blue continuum 28.2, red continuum 29.3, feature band 23.3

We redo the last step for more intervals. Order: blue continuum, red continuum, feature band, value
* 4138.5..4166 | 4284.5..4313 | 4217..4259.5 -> -0.06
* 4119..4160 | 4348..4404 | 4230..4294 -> 0.10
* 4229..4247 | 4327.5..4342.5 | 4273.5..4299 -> 0.09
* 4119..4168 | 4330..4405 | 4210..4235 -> 0.08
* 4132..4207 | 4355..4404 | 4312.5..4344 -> 0.04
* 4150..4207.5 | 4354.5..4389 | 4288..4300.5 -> 0.22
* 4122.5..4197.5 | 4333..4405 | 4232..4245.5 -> 0.05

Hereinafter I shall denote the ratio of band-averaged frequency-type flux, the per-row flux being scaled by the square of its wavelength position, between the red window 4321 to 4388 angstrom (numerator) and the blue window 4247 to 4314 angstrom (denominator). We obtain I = 1.23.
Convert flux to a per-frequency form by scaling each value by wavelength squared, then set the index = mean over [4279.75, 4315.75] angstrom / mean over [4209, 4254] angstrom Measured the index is 0.9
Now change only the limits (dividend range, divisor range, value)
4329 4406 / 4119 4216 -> 1.11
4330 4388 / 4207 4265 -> 1.14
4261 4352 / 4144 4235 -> 0.97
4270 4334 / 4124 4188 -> 0.93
